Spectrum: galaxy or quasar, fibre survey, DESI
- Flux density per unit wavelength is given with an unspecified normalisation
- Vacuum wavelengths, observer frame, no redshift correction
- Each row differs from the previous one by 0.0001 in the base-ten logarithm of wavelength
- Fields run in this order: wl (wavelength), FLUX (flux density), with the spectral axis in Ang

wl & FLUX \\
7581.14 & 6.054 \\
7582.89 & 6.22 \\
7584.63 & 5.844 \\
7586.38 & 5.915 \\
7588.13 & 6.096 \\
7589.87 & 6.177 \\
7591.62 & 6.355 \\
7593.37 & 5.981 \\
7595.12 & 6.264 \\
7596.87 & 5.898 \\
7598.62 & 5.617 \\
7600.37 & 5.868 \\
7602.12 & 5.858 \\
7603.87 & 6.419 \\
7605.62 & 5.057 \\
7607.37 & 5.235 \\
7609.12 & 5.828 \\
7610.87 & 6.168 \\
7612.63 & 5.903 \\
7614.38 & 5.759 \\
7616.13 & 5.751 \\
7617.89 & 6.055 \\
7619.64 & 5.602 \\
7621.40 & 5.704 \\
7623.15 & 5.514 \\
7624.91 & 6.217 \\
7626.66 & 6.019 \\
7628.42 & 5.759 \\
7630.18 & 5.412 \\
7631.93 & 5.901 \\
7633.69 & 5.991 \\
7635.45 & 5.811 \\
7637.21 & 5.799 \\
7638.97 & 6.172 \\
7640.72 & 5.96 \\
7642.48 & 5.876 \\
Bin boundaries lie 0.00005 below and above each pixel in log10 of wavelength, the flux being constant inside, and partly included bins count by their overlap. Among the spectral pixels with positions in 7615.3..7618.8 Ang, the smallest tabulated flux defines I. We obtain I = 5.751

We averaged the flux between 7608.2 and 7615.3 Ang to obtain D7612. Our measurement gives 5.91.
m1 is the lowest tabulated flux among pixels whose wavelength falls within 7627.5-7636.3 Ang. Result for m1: 5.412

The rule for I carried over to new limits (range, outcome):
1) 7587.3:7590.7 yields 6.096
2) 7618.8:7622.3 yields 5.602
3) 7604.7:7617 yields 5.057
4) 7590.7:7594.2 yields 5.981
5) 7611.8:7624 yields 5.514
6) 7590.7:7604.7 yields 5.617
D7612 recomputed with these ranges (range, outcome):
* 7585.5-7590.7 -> 6.06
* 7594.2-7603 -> 5.9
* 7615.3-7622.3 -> 5.78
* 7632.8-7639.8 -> 5.94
